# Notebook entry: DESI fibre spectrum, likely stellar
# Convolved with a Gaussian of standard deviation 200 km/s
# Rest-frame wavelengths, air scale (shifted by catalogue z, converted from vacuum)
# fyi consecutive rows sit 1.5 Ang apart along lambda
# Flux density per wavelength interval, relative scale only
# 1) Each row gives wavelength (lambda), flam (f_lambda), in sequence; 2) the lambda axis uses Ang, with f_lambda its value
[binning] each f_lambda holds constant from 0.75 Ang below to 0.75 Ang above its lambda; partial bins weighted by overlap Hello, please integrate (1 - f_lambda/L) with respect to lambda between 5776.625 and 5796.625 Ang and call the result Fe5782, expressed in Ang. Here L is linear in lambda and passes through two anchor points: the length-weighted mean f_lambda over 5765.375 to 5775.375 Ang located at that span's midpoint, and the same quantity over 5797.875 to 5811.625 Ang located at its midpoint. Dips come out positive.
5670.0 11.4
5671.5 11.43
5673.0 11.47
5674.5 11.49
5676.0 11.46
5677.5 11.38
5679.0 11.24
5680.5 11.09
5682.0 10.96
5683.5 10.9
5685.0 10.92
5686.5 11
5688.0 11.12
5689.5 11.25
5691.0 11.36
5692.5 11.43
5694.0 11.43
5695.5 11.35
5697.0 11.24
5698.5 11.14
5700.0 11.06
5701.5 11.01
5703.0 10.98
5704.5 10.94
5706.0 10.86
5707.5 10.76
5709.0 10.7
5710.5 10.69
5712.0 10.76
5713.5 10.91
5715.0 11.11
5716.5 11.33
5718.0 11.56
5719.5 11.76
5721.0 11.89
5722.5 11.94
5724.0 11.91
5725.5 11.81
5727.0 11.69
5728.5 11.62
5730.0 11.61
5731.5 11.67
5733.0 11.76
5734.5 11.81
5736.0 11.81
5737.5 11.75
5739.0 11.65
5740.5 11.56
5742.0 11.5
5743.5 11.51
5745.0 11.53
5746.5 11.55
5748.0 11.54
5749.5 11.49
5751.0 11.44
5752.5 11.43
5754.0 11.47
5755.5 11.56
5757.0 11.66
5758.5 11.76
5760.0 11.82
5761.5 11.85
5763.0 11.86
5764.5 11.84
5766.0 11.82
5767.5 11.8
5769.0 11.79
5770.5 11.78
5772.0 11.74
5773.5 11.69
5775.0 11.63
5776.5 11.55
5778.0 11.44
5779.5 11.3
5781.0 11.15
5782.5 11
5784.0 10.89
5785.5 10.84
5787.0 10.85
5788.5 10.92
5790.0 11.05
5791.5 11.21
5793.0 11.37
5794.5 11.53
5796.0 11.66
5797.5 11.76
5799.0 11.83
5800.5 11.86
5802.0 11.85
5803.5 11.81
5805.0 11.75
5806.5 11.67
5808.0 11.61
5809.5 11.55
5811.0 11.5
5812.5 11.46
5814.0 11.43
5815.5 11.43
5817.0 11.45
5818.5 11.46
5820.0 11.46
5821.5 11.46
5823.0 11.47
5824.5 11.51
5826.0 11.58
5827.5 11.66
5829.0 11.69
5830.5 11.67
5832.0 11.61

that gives 1.0 Ang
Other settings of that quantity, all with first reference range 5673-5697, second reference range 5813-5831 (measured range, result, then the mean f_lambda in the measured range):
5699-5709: 0.31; 10.9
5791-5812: -0.30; 11.6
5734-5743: -0.26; 11.7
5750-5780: -0.69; 11.7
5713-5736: -0.66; 11.6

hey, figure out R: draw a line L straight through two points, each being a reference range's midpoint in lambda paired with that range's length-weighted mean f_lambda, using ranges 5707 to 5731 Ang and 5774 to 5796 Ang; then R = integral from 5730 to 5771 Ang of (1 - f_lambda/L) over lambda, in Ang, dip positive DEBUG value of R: -1.3 Ang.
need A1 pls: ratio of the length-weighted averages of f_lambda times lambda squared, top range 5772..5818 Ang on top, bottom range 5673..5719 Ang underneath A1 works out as 1.06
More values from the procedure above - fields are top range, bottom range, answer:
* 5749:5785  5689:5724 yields 1.05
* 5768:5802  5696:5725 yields 1.05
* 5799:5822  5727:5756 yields 1.02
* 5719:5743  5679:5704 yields 1.07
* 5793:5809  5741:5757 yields 1.04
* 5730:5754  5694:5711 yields 1.07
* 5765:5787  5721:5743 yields 0.99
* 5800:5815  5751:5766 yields 1.01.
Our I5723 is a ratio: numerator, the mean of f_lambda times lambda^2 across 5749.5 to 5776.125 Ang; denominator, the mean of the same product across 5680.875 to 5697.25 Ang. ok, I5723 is 1.07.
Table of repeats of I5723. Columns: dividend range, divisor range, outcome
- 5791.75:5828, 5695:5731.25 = 1.06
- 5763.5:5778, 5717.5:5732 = 1.01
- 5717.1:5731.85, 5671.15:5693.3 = 1.06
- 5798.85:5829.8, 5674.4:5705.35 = 1.08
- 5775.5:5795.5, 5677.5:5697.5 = 1.03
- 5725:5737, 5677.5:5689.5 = 1.08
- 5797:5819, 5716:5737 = 1.02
